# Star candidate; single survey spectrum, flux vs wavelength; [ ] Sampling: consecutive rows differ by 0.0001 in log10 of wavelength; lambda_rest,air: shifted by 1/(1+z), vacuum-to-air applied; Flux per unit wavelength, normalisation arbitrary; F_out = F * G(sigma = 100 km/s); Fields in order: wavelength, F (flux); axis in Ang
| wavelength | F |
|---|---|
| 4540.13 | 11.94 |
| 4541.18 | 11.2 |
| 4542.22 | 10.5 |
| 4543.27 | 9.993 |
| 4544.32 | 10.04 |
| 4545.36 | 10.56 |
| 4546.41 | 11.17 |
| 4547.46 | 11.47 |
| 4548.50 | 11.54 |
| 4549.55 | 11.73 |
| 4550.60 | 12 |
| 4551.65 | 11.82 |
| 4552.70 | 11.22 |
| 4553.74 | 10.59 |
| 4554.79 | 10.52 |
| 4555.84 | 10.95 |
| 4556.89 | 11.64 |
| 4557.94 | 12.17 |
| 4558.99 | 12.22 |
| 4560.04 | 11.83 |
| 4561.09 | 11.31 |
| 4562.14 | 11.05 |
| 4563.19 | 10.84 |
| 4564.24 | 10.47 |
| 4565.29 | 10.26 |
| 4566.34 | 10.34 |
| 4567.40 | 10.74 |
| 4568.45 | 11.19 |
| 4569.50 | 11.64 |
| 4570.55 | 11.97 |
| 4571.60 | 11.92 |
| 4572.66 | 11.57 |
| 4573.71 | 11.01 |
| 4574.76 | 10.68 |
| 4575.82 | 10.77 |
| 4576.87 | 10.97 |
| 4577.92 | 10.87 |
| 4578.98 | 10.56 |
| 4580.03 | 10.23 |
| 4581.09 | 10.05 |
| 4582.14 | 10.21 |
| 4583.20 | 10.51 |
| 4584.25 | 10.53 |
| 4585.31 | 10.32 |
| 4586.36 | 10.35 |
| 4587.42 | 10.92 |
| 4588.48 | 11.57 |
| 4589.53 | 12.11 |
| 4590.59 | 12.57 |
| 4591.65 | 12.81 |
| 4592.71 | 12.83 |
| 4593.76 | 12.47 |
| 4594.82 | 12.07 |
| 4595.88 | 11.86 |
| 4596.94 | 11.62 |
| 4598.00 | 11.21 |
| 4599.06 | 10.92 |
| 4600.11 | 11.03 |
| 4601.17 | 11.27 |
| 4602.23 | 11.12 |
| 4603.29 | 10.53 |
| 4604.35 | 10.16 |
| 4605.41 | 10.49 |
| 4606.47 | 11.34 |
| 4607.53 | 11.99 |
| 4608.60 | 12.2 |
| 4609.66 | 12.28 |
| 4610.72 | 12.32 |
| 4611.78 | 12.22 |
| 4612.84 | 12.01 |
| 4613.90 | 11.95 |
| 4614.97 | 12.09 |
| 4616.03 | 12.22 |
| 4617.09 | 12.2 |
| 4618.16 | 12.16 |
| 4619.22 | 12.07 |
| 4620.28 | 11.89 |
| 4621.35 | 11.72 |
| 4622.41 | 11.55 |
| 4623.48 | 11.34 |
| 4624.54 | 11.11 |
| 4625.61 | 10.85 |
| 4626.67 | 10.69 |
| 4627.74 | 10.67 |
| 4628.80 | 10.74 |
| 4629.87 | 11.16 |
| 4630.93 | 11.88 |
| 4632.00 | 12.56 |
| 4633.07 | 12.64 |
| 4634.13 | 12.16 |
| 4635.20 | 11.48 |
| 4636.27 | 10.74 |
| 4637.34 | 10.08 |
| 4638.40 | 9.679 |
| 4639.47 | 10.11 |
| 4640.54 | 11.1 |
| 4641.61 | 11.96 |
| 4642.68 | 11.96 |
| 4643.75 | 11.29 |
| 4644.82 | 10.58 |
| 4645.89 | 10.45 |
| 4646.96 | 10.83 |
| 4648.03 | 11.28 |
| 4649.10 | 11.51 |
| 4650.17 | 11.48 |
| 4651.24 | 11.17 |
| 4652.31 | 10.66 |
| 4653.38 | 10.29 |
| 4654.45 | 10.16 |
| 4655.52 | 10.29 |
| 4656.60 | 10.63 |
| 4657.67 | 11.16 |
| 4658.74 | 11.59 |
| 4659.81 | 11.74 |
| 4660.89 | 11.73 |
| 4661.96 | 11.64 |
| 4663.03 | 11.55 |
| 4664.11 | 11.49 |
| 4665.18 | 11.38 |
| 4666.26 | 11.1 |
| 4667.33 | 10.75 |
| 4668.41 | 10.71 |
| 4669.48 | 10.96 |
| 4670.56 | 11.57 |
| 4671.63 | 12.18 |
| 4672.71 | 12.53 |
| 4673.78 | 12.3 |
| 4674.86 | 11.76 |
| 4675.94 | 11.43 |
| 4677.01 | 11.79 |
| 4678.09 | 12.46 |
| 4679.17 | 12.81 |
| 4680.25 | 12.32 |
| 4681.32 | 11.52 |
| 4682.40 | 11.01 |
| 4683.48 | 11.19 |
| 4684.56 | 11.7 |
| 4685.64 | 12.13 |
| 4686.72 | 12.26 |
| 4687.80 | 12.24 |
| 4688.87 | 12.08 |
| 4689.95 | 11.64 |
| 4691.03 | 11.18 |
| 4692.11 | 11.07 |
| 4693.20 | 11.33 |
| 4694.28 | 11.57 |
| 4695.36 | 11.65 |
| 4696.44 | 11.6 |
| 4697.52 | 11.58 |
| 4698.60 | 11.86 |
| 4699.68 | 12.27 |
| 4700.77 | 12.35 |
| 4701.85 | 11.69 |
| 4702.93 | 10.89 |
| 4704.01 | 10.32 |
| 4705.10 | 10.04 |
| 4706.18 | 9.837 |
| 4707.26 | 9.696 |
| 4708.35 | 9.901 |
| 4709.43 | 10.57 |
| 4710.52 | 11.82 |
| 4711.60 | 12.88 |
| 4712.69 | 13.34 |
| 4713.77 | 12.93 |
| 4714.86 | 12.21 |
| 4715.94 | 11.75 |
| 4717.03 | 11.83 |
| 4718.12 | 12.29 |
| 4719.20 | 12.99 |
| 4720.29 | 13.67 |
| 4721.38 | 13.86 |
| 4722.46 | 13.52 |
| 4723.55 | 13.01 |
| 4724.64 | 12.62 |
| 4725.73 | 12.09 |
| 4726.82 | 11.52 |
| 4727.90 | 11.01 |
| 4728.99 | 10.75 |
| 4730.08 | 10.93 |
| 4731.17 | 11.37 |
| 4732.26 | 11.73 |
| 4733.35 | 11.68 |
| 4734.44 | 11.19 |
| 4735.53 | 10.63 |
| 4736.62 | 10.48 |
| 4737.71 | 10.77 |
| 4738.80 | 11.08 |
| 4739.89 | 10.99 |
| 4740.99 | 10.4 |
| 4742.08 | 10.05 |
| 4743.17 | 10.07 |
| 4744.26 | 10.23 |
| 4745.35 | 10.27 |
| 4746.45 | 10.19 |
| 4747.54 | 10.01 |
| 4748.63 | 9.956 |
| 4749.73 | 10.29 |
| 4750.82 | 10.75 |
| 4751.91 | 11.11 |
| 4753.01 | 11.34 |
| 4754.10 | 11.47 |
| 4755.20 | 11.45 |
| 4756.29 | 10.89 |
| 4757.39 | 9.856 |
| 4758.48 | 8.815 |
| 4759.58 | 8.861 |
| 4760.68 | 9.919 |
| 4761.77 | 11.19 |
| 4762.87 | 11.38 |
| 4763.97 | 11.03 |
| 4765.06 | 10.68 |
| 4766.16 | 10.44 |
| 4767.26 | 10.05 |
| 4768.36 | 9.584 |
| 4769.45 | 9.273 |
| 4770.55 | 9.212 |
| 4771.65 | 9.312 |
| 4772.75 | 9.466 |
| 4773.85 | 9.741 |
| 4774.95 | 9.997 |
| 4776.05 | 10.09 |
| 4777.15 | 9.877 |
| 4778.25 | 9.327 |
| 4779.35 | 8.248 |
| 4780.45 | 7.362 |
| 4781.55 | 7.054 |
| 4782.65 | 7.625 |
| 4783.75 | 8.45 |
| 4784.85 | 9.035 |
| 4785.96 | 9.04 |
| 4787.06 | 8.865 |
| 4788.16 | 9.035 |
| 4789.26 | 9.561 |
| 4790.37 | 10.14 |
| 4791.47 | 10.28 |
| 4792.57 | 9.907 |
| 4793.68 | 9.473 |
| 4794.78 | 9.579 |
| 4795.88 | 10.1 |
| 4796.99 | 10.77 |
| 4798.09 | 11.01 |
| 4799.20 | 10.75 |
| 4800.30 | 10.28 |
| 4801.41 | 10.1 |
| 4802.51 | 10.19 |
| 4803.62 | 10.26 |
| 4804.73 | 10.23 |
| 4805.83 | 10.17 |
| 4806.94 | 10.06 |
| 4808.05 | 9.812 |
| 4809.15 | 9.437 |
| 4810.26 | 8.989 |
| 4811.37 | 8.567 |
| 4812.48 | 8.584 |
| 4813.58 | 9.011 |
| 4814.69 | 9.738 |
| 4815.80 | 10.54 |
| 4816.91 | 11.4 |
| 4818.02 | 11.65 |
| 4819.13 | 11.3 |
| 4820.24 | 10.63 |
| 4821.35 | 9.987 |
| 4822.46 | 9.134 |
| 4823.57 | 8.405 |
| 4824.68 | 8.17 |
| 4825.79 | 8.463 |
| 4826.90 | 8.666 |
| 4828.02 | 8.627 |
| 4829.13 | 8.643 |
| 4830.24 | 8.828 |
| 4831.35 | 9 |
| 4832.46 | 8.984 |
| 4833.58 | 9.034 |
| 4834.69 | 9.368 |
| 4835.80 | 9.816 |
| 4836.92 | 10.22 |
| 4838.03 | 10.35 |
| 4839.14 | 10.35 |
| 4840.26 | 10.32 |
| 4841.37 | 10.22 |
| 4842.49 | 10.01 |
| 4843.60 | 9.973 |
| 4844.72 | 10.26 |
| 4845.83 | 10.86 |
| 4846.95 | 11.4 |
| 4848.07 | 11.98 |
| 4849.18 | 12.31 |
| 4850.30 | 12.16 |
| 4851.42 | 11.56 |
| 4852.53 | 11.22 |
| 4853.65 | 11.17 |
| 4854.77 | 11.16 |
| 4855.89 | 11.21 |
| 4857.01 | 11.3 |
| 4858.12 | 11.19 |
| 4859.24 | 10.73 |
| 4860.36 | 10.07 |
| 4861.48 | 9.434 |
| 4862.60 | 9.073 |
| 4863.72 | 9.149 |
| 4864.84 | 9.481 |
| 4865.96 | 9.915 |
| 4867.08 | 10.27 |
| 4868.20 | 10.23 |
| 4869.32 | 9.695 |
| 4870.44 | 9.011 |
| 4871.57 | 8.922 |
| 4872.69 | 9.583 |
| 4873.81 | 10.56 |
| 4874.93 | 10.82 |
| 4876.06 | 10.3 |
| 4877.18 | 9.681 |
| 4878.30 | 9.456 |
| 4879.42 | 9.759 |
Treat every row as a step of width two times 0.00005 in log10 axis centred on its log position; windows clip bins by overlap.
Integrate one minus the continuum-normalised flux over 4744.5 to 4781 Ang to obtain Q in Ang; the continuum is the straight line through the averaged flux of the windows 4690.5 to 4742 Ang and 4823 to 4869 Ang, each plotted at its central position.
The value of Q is 3.3 Ang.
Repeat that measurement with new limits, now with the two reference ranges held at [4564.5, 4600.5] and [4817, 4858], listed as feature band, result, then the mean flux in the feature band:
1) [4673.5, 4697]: -2.1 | 11.8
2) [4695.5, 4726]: -3.4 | 11.9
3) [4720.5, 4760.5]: -1.5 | 11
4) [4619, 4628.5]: -0.2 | 11.3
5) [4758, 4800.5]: 3.4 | 9.61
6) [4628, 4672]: -1.0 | 11.2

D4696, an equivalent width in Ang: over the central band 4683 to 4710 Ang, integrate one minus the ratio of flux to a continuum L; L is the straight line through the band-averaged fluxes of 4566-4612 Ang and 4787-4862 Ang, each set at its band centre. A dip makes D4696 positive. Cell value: -1.44 Ang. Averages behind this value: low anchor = 11.3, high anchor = 10.1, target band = 11.3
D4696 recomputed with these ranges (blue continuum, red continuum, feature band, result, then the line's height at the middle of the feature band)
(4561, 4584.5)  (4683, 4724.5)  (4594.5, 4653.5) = -0.79 Ang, 11.2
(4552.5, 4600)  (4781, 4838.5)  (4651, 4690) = -3.59 Ang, 10.5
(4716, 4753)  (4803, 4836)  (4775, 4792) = 2.17 Ang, 10.3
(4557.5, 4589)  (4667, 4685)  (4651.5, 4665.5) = 0.59 Ang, 11.6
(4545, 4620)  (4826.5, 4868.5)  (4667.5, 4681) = -1.10 Ang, 11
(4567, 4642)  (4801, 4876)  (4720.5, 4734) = -1.74 Ang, 10.7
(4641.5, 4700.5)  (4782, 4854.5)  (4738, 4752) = 0.38 Ang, 10.7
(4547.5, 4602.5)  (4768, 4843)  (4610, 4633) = -1.68 Ang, 10.9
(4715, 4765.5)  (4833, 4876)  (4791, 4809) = 0.96 Ang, 10.7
